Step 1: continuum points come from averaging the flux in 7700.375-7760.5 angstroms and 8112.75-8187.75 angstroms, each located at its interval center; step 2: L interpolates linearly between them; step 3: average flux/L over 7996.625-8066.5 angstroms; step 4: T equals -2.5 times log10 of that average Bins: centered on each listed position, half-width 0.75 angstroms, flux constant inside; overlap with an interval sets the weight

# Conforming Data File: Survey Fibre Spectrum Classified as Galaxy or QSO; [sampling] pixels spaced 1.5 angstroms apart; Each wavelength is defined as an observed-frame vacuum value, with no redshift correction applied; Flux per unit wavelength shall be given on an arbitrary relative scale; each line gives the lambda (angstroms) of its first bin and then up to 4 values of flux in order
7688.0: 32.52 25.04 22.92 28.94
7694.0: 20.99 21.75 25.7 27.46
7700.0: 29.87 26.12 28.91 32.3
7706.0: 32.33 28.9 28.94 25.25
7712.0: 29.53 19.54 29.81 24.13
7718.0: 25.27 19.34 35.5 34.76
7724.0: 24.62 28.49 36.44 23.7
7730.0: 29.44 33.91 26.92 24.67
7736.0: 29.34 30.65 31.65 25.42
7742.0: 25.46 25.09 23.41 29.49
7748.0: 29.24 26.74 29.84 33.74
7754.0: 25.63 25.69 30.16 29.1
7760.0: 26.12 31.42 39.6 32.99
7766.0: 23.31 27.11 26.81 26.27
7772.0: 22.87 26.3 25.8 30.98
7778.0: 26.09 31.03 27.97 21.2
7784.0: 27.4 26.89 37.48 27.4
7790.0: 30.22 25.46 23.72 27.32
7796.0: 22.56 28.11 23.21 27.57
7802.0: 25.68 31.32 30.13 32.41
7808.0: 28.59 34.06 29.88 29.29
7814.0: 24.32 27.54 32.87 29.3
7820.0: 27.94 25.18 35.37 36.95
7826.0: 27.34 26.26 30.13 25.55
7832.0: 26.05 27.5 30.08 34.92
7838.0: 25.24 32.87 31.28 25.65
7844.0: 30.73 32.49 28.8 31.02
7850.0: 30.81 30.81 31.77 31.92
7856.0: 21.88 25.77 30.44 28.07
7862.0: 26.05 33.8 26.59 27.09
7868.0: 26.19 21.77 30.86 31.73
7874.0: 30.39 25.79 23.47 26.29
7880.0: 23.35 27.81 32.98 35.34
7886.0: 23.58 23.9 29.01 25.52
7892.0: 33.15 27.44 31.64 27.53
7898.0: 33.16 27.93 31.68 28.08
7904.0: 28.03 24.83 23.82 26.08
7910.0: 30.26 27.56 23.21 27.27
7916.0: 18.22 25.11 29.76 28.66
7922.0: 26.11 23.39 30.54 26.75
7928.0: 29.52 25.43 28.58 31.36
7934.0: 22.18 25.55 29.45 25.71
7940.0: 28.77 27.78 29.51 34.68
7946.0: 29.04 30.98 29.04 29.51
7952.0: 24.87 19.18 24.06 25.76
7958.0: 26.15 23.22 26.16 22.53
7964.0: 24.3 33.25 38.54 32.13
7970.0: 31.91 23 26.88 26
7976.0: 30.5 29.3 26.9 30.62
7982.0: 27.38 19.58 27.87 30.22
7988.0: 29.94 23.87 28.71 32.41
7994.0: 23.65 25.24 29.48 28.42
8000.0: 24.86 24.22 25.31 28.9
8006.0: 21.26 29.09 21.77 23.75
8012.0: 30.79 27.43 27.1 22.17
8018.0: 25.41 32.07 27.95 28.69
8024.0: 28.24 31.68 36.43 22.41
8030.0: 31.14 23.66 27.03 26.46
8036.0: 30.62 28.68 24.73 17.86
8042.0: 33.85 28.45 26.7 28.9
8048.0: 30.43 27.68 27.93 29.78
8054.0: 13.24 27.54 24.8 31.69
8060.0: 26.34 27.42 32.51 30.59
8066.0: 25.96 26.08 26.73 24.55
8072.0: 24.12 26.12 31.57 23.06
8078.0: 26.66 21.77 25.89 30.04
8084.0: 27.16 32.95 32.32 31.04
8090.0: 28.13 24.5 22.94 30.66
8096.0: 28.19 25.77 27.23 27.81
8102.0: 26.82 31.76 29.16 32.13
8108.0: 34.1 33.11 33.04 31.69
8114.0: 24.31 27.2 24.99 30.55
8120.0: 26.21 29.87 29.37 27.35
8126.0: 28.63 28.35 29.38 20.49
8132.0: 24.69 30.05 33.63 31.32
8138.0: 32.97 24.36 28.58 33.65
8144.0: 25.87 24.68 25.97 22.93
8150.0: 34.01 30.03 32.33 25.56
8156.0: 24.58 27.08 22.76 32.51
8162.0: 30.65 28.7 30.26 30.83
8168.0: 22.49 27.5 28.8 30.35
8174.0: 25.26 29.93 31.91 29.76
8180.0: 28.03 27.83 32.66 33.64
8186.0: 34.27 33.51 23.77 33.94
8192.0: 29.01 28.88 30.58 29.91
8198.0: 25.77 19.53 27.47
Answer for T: 0.05 mag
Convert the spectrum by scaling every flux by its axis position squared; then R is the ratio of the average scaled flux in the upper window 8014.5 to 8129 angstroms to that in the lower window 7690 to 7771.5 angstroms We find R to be 1.09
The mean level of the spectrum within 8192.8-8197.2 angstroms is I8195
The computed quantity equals 29.8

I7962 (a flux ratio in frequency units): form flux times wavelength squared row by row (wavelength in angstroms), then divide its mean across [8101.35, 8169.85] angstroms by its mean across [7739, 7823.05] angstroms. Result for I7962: 1.1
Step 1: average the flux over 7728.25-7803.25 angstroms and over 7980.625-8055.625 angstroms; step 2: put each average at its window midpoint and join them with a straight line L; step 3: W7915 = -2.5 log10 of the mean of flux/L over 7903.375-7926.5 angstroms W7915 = 0.05 mag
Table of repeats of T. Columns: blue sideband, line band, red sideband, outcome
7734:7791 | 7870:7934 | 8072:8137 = 0.02 mag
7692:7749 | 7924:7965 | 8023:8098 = 0.02 mag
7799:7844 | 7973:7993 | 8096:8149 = 0.04 mag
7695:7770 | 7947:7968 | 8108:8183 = 0.06 mag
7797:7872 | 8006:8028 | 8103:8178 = 0.04 mag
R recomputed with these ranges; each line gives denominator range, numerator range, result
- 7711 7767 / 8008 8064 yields 1.04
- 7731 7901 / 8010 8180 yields 1.05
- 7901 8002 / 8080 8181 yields 1.09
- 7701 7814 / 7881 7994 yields 1.03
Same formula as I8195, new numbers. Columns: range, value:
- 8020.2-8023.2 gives 28.4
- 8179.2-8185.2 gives 30.5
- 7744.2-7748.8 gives 27.3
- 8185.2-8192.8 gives 30.9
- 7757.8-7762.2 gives 28.8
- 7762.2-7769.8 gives 29.9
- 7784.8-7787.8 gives 32.2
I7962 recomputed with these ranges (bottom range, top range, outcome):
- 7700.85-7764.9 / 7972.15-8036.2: 1.02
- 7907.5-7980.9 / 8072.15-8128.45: 1.08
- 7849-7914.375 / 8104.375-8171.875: 1.09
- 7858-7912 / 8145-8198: 1.11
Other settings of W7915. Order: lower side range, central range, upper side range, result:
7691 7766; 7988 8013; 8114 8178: 0.068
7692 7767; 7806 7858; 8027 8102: -0.062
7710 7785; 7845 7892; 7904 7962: -0.043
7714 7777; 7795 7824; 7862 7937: -0.032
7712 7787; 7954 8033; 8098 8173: 0.041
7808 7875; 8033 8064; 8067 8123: 0.040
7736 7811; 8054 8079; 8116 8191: 0.071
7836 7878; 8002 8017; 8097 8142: 0.122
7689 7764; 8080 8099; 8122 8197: 0.021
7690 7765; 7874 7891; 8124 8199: 0.046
